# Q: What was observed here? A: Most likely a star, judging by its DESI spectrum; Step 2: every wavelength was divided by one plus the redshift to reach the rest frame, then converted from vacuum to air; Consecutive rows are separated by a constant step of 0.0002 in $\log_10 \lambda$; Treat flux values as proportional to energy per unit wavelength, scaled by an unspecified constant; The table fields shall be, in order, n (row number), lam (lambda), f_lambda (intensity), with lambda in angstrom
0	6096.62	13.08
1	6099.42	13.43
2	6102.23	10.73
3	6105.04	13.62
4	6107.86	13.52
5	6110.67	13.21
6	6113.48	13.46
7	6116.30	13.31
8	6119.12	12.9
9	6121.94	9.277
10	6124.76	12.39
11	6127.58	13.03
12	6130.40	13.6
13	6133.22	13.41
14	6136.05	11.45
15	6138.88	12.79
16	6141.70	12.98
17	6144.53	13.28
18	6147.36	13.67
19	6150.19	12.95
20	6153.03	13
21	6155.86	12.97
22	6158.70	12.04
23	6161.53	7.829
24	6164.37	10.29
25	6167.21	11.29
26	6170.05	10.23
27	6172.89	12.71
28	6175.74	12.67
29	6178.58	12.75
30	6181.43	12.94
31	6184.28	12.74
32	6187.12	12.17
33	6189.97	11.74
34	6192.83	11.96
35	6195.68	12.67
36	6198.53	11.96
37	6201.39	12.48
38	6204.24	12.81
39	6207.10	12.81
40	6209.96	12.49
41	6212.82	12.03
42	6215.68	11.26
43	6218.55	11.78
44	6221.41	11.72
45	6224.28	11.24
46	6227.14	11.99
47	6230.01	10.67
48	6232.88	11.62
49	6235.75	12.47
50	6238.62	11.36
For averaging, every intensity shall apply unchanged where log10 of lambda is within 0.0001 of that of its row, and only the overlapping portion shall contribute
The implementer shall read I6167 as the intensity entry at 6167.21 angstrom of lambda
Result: 11.29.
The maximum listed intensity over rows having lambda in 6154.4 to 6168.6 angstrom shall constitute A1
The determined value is 12.97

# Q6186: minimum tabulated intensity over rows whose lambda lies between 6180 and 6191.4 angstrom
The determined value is 11.74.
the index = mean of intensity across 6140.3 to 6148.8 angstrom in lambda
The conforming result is 13.3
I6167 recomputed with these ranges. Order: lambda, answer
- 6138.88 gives 12.79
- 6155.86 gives 12.97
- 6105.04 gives 13.62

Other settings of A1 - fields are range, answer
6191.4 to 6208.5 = 12.81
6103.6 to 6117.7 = 13.62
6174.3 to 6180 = 12.75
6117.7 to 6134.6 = 13.6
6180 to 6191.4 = 12.94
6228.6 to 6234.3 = 11.62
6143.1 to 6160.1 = 13.67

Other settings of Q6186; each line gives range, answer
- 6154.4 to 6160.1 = 12.04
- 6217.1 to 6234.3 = 10.67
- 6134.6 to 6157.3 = 11.45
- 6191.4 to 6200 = 11.96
